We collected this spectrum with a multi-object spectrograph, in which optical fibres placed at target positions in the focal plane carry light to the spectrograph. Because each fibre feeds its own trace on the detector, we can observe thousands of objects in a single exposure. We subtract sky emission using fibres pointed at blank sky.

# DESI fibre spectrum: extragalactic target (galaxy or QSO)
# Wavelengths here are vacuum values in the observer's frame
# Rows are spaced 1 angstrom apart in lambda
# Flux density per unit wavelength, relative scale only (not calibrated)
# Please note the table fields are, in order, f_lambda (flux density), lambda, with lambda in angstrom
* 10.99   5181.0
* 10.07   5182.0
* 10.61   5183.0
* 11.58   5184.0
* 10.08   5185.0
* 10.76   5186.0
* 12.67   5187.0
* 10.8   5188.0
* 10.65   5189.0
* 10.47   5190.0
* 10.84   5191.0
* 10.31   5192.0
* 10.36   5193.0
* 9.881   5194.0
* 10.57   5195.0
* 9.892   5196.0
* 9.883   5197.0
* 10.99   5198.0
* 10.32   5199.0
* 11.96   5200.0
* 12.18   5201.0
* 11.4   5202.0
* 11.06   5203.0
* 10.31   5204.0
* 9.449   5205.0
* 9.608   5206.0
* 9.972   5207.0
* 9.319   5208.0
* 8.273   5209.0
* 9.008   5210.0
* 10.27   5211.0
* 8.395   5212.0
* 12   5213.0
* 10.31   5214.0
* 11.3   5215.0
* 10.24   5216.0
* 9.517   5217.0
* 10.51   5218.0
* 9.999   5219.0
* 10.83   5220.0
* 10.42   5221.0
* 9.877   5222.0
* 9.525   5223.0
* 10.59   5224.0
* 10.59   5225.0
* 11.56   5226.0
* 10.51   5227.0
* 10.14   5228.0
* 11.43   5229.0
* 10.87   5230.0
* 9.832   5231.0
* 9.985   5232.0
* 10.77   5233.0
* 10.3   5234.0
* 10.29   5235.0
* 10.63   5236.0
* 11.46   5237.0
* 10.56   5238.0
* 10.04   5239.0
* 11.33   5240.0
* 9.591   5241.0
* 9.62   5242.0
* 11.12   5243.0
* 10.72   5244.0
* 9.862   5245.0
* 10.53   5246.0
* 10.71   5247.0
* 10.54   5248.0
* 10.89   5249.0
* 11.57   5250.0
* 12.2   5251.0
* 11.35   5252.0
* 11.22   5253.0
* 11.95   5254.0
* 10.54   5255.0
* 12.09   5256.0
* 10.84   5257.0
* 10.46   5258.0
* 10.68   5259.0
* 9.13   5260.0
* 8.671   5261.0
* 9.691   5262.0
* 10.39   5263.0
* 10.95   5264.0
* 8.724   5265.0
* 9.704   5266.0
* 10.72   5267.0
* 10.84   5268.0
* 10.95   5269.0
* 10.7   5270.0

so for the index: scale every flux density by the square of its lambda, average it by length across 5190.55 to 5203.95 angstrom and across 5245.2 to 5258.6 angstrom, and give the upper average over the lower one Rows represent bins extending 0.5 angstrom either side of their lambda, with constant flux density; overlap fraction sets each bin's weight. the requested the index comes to 1.06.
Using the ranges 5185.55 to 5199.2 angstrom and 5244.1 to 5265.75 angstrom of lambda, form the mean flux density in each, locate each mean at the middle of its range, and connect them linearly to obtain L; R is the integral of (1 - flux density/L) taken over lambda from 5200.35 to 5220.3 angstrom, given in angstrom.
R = 0.8 angstrom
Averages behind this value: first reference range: 10.6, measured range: 10.2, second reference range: 10.6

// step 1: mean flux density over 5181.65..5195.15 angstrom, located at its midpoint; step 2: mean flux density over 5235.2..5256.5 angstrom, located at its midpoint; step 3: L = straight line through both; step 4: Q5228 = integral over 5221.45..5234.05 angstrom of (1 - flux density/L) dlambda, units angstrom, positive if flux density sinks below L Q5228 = 0.4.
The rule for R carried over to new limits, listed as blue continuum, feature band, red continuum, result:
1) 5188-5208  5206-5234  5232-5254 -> 1.1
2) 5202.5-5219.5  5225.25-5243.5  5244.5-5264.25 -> -0.3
